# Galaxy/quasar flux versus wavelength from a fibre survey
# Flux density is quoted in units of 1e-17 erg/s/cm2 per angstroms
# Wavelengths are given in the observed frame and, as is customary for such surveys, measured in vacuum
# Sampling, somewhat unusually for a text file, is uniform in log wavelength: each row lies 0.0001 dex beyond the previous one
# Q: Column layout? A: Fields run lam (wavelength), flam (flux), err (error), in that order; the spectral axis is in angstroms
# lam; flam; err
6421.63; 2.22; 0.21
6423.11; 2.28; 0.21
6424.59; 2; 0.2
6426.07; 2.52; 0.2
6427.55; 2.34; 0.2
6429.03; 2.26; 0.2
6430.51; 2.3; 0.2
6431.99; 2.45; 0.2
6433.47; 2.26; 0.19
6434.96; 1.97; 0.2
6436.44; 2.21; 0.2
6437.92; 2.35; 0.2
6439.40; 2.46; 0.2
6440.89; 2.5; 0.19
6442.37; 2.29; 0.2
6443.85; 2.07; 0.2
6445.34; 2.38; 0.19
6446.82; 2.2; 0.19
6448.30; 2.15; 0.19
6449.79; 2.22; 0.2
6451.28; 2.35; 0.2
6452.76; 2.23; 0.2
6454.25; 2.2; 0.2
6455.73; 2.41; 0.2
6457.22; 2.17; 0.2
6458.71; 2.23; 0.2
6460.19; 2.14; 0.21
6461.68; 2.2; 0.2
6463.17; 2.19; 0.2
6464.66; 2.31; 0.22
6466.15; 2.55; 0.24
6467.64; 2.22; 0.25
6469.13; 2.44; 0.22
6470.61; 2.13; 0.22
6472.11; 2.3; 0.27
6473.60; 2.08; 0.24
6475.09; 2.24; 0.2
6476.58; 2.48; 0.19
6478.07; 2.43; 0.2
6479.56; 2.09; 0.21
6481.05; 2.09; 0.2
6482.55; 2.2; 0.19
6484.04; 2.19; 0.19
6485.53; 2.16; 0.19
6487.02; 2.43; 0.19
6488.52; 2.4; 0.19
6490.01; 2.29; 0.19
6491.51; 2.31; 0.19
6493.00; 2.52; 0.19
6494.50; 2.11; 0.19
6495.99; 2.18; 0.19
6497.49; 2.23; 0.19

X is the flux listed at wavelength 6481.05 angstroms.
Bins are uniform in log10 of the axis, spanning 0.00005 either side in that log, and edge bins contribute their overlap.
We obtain 2.09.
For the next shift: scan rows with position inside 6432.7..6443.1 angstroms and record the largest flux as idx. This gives 2.5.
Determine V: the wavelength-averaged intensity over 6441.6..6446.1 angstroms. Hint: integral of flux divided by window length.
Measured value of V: 2.25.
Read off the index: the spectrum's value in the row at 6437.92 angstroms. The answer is 2.35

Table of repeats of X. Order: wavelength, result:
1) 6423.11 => 2.28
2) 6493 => 2.52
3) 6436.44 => 2.21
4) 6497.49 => 2.23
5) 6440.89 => 2.5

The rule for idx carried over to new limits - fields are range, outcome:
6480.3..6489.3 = 2.43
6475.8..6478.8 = 2.48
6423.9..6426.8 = 2.52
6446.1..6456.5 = 2.41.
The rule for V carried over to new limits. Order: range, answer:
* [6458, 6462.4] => 2.19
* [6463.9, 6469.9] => 2.38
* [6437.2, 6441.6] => 2.43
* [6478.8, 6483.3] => 2.13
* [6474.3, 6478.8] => 2.38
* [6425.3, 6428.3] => 2.42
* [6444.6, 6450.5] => 2.24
